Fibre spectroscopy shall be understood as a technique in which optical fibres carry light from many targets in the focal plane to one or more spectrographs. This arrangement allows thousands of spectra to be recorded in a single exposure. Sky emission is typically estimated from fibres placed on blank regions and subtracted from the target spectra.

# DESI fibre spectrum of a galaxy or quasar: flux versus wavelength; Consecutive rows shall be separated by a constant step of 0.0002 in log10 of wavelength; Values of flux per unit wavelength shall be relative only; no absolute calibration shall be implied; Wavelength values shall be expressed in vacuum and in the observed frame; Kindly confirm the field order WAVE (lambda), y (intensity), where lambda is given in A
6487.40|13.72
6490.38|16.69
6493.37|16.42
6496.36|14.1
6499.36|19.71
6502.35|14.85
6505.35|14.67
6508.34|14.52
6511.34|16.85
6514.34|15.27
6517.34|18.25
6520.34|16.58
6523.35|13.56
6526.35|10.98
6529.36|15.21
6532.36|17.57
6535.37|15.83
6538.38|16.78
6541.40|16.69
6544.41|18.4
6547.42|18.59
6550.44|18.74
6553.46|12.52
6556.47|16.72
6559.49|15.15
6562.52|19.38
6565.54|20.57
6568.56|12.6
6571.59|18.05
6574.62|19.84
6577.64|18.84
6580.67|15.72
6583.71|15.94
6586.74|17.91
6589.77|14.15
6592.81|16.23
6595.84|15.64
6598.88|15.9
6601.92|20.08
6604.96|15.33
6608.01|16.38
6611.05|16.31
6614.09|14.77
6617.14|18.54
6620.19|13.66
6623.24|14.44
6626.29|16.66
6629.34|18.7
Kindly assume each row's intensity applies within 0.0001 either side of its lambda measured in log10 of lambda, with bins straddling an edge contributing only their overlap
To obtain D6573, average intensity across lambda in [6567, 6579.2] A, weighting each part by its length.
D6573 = 17.3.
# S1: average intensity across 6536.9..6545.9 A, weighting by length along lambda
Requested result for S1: 17.3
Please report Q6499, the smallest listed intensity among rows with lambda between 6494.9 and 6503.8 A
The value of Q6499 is 14.1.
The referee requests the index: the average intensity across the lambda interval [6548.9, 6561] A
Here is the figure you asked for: 15.8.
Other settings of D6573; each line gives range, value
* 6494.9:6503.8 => 16.2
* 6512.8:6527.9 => 14.9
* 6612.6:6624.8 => 15.4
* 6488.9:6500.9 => 16.7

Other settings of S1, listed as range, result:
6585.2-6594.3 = 16.1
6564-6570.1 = 16.6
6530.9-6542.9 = 16.7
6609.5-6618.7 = 16.5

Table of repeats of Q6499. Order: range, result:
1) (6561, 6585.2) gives 12.6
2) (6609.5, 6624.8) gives 13.66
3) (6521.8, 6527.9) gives 10.98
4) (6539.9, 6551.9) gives 16.69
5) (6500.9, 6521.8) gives 14.52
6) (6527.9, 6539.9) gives 15.21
